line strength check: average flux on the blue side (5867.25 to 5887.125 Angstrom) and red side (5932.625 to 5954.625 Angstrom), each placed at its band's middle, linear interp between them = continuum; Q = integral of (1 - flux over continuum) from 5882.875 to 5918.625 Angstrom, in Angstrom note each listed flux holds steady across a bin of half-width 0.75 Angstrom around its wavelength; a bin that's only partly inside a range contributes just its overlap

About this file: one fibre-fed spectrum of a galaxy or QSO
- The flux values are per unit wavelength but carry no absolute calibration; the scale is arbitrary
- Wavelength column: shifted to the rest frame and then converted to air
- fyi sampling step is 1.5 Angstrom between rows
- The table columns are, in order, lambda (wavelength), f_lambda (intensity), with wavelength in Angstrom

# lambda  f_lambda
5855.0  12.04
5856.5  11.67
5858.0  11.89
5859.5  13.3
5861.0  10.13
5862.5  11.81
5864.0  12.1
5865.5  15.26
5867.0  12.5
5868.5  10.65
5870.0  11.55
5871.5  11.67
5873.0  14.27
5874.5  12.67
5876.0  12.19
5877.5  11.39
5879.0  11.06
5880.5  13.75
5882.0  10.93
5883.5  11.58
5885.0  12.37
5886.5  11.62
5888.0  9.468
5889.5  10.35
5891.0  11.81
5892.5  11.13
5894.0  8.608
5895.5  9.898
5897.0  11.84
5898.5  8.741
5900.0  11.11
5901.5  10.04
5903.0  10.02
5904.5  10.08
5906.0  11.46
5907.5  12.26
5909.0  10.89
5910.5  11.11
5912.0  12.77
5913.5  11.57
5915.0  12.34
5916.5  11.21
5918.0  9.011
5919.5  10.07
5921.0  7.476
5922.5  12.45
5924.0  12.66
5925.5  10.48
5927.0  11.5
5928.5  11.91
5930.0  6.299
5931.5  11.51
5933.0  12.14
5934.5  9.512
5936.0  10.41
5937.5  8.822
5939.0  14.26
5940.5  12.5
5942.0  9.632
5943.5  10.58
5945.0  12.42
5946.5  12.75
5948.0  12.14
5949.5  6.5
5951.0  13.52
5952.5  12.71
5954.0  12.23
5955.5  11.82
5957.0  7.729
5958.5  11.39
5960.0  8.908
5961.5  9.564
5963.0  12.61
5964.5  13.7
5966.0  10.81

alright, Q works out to 2.62 Angstrom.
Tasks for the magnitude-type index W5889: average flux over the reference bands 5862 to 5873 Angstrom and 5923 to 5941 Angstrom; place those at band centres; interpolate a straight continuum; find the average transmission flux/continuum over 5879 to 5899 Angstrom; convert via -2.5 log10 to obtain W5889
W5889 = 0.09 mag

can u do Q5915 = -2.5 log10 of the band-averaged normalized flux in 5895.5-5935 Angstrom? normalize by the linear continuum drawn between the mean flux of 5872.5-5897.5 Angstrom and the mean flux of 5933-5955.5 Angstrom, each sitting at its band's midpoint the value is 0.059 mag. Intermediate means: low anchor 11.4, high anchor 11.3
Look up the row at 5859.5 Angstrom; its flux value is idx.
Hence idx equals 13.3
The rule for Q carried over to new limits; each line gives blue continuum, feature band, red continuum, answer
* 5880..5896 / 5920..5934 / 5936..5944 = 0.5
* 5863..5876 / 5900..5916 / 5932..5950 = 0.7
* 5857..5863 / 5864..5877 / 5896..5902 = -1.3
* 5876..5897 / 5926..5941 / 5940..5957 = 0.6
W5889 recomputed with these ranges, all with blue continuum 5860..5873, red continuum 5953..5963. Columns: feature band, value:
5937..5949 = -0.079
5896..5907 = 0.099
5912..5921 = 0.052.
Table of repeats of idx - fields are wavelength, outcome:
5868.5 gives 10.65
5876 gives 12.19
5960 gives 8.908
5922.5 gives 12.45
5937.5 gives 8.822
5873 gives 14.27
